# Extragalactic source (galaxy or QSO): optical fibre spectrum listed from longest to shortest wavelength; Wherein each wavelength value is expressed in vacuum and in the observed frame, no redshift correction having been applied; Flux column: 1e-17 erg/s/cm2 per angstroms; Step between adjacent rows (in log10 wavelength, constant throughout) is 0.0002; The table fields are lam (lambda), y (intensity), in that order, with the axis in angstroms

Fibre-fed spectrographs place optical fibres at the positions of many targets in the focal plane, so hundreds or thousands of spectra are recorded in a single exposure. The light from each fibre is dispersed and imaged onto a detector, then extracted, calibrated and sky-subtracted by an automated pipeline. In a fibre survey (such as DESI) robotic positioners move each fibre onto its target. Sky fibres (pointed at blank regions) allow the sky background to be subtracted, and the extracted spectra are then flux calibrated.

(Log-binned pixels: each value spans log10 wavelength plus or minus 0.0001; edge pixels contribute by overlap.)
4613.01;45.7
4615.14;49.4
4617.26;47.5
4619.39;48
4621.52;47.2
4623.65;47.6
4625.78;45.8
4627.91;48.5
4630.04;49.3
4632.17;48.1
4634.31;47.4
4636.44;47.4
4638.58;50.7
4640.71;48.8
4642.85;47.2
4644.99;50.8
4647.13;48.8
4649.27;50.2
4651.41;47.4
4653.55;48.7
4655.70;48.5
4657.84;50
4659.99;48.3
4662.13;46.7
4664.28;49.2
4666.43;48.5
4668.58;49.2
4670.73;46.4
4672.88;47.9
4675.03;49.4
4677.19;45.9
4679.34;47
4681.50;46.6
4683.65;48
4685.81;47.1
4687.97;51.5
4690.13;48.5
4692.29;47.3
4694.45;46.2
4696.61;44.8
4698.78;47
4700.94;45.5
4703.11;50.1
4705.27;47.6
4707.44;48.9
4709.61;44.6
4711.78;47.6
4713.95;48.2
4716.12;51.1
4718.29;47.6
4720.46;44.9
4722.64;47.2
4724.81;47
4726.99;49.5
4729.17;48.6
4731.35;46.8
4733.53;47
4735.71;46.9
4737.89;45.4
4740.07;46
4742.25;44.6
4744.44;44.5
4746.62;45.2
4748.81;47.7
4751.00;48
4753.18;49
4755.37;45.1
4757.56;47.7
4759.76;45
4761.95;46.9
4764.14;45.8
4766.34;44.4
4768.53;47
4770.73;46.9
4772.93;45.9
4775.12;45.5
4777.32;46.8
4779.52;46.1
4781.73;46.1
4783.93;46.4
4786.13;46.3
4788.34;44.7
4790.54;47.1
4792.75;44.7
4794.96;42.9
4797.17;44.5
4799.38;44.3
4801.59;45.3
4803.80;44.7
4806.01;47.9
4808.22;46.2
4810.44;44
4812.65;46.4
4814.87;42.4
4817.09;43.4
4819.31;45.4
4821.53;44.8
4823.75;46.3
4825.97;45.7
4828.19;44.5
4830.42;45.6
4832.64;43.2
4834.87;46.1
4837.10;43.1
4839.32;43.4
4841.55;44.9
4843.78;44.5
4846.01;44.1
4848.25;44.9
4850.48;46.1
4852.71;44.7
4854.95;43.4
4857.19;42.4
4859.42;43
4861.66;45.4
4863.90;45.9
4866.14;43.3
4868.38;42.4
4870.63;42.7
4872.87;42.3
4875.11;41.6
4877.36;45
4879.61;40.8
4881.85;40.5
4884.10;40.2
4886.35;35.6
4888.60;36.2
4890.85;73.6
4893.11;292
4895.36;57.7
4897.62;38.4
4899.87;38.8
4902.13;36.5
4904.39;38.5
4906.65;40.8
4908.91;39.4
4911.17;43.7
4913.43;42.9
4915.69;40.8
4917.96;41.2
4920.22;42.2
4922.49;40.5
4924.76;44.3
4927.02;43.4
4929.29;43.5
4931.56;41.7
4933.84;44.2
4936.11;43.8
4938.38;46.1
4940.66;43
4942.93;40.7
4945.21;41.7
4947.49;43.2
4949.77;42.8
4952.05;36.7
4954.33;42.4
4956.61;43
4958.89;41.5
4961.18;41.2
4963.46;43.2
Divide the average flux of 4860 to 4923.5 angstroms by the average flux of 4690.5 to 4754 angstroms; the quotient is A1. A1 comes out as 1.1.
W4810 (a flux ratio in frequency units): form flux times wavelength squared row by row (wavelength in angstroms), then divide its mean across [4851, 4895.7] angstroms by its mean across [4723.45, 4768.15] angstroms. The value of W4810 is 1.29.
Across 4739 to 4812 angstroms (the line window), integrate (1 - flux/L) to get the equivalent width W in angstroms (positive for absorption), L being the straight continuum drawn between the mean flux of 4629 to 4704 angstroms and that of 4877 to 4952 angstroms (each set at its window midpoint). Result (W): 4.7 angstroms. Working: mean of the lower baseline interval 48.1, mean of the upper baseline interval 50.2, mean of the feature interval 45.9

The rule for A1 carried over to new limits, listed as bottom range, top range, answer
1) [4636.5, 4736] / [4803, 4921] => 1.01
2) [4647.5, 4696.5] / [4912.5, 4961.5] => 0.88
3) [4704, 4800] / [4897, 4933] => 0.88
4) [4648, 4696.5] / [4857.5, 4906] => 1.14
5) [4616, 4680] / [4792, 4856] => 0.93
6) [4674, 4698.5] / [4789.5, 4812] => 0.95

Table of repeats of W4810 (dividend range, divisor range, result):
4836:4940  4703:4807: 1.11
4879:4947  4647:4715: 1.17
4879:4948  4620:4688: 1.18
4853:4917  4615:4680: 1.19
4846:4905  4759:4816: 1.21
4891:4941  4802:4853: 1.25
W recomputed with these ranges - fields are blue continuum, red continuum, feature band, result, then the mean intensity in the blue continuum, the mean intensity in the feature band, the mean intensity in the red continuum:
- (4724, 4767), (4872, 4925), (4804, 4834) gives 2.8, 46.6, 45.1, 53.2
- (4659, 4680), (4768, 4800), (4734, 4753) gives 0.1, 47.9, 46.2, 45.7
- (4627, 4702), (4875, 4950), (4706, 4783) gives 3.3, 48.1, 46.7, 50.3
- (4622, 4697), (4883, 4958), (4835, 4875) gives 4.7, 48.1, 43.9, 50.2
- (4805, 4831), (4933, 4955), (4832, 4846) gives 0.2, 45.2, 44.2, 42.4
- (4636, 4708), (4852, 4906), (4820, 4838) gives 2.6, 48.1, 44.9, 53.8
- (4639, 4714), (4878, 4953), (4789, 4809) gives 1.6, 48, 45.3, 50.1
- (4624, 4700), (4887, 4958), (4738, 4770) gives 1.9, 48.1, 46.2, 50.9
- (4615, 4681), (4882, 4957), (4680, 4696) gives 0.2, 48.2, 47.8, 50.2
